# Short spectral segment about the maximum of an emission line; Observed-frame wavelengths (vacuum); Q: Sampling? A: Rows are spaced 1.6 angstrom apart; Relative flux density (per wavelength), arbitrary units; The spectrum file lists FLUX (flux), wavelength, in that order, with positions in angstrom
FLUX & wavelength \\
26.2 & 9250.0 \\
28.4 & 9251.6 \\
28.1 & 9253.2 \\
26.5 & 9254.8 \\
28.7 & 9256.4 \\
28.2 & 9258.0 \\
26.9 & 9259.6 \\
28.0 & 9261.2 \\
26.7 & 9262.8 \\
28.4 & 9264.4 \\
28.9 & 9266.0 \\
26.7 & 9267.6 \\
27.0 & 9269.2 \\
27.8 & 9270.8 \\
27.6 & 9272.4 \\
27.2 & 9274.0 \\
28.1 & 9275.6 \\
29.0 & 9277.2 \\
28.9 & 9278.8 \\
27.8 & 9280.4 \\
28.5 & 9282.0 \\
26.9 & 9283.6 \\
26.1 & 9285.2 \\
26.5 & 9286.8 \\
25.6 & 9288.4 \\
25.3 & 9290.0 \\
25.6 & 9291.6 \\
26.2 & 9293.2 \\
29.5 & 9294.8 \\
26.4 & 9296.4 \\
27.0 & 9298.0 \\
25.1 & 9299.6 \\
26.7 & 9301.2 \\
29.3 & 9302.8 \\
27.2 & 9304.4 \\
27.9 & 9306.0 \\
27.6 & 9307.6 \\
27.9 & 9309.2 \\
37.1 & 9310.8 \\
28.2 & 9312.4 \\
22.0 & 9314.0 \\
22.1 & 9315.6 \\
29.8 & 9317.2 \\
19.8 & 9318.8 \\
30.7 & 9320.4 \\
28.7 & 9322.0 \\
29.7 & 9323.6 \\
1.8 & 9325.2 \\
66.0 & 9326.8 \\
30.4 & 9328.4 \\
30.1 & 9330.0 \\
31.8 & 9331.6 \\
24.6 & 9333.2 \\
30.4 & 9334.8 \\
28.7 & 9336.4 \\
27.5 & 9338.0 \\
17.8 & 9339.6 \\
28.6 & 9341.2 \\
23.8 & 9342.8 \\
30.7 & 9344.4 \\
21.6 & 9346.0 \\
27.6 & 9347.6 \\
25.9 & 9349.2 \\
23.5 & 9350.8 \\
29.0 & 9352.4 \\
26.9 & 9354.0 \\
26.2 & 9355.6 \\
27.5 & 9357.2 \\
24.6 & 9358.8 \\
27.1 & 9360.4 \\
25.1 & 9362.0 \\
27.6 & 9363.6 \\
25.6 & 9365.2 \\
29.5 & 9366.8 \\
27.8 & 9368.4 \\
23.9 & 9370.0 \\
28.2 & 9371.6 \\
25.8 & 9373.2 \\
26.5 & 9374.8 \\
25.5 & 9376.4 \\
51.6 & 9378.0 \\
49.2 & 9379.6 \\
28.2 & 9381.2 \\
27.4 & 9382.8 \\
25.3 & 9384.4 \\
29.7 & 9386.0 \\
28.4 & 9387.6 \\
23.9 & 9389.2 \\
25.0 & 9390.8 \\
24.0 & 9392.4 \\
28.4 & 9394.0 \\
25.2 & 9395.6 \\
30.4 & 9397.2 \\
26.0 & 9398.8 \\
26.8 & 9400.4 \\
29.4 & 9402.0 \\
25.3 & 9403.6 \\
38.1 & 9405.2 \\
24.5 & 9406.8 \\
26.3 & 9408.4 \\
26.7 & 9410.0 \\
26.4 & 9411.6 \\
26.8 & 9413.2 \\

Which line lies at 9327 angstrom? [N II]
